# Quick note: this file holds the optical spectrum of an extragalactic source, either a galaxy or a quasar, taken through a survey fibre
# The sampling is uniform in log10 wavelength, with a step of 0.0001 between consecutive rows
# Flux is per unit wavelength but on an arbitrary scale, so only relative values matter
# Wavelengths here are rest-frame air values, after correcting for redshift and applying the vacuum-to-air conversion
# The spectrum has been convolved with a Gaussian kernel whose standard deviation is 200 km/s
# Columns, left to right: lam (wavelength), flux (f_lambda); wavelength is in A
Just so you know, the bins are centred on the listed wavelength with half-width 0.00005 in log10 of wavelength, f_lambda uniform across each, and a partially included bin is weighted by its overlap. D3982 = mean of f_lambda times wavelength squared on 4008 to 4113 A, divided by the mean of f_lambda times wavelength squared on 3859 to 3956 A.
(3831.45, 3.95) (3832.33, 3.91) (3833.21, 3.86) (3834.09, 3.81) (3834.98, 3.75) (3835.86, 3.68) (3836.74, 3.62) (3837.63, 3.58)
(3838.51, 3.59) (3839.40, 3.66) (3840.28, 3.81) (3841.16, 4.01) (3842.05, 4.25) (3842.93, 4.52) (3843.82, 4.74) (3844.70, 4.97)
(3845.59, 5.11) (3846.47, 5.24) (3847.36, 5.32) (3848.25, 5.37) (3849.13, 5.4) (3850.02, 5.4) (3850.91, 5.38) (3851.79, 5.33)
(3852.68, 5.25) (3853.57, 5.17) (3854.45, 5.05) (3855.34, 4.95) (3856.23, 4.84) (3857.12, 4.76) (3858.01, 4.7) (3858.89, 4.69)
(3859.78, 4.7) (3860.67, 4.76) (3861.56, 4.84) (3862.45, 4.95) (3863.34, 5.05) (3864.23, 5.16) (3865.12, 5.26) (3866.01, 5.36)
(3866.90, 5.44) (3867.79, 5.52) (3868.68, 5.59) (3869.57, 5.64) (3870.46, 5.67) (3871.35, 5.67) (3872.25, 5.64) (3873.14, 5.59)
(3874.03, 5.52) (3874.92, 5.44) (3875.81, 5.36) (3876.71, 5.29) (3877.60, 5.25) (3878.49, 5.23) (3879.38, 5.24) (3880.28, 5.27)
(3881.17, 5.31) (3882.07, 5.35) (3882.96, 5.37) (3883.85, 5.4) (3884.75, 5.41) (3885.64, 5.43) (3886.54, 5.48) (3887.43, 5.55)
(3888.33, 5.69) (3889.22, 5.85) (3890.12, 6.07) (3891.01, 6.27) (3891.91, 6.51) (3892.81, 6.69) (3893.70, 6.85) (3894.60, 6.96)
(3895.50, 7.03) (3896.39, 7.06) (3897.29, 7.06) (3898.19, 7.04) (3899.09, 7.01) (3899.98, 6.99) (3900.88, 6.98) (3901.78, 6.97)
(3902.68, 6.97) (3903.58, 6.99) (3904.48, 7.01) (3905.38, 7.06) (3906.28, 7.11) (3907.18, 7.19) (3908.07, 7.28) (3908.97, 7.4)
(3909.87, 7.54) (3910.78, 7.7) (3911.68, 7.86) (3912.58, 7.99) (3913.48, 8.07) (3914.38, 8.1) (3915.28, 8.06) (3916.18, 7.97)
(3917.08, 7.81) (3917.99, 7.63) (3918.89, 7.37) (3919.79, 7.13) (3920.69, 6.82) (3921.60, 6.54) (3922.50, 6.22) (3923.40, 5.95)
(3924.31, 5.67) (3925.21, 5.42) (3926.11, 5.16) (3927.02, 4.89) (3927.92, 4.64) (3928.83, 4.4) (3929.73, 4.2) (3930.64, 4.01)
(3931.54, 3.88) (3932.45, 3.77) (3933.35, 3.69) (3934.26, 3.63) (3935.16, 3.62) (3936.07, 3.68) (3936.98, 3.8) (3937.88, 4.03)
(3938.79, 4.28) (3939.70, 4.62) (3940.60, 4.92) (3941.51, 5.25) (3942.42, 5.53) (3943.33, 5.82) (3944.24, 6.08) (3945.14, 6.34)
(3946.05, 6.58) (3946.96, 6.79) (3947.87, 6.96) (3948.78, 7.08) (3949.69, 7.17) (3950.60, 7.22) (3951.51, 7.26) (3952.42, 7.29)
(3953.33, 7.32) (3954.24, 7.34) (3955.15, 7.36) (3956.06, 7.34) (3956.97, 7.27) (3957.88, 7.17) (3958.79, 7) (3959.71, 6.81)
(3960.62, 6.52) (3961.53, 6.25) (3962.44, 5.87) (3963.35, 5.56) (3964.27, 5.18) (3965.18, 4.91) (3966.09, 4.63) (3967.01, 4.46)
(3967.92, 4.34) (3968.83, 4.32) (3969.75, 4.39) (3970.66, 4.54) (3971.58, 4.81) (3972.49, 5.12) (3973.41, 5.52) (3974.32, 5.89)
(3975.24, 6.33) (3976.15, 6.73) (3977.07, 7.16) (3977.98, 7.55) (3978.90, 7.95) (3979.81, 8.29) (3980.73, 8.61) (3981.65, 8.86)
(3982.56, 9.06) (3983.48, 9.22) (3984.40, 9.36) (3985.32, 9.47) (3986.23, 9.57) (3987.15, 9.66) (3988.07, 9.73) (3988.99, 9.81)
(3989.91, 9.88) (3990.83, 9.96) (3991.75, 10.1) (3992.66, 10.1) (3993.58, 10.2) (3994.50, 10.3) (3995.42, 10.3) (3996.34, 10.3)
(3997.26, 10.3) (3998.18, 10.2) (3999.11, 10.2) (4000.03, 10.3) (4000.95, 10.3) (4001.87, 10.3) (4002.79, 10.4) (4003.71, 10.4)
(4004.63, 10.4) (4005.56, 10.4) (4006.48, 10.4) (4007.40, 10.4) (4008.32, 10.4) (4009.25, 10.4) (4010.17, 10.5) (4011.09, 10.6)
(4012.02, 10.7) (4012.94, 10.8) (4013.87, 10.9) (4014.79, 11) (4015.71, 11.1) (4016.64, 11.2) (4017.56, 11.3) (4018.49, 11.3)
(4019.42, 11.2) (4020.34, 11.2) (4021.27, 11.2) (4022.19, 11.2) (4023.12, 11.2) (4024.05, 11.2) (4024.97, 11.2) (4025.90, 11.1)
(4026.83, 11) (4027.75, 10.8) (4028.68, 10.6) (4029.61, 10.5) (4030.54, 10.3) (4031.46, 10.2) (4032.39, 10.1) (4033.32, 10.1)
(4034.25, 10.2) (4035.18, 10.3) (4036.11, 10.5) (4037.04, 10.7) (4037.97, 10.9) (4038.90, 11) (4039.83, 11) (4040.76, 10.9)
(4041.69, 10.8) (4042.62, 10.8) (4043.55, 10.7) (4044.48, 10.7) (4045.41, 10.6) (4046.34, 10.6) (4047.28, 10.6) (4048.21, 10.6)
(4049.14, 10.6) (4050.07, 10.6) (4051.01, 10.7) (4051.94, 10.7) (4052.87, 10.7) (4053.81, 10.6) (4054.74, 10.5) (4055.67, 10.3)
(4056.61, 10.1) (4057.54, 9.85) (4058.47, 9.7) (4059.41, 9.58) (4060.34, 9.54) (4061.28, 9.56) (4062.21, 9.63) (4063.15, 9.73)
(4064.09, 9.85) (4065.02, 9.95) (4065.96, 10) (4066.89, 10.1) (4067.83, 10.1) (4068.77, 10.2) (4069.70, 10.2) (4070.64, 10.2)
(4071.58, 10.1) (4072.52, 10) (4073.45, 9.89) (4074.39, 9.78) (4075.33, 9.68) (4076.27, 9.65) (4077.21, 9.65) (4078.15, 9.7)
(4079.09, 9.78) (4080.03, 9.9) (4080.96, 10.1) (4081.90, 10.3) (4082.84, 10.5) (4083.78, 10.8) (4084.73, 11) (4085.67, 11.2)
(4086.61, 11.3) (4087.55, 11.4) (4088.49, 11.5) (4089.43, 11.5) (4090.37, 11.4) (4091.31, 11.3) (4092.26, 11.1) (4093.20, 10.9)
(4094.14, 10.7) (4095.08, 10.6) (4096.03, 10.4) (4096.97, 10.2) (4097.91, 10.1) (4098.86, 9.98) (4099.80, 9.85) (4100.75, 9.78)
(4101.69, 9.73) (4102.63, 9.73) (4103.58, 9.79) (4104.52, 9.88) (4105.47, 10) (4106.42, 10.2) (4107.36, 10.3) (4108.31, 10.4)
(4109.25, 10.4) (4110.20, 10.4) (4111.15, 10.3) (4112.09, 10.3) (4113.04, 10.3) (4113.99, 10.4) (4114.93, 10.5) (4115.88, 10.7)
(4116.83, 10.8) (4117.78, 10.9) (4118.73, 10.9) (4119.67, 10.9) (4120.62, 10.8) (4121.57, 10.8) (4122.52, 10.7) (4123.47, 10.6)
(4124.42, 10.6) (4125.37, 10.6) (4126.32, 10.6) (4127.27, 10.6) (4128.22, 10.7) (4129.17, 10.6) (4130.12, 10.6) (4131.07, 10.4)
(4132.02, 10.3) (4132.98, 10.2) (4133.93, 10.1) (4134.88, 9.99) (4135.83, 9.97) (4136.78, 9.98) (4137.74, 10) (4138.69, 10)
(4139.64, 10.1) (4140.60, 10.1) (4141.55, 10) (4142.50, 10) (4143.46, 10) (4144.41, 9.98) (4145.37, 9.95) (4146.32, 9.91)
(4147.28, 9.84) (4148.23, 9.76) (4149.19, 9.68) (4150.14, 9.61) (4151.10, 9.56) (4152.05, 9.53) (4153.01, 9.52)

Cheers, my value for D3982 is 1.88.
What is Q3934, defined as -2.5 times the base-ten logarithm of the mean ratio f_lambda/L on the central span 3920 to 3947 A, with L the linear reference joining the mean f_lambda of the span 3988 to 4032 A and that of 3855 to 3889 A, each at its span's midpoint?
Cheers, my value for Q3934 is 0.46 mag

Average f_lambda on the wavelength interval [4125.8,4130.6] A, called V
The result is 10.6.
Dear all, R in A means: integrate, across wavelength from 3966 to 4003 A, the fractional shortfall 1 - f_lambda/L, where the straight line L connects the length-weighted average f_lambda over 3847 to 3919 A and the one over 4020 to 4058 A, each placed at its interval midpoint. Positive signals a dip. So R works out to 3.4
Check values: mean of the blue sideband 6.08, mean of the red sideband 10.7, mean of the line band 8.28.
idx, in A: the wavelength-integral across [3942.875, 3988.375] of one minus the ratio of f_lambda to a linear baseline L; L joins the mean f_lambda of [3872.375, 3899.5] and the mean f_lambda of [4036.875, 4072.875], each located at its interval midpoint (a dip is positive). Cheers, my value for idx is 6.7 A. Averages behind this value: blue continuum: 5.92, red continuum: 10.3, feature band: 6.83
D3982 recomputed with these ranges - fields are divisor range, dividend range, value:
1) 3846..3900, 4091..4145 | 2.10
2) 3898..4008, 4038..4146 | 1.55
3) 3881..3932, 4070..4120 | 1.77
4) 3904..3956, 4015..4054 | 1.84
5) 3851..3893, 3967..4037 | 1.90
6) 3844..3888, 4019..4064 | 2.19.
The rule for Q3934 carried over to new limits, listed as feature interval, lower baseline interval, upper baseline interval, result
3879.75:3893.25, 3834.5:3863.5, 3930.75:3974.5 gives -0.14 mag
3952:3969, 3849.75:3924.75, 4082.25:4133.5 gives 0.22 mag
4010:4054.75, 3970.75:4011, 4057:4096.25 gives -0.11 mag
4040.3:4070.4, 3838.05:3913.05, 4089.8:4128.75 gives -0.10 mag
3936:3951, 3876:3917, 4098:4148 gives 0.28 mag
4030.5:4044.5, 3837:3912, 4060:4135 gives -0.16 mag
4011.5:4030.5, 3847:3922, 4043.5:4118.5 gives -0.21 mag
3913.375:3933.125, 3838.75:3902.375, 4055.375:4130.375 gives 0.10 mag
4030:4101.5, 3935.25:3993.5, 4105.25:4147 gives -0.15 mag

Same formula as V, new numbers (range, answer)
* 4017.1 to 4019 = 11.3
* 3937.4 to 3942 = 4.62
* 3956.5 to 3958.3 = 7.23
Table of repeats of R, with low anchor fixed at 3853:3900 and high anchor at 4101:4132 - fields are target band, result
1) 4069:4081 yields -0.4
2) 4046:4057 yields -1.7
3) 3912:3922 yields -1.8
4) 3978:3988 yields -1.6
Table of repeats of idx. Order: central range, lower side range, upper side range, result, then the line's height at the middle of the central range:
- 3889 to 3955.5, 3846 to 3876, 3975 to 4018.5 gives 8.37 A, 7.32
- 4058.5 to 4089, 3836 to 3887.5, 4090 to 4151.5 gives -2.60 A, 9.35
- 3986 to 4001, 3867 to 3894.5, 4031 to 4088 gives -2.58 A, 8.59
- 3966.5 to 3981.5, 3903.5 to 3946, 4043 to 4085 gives 2.84 A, 7.44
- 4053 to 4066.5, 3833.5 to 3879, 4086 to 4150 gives -1.14 A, 9.17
